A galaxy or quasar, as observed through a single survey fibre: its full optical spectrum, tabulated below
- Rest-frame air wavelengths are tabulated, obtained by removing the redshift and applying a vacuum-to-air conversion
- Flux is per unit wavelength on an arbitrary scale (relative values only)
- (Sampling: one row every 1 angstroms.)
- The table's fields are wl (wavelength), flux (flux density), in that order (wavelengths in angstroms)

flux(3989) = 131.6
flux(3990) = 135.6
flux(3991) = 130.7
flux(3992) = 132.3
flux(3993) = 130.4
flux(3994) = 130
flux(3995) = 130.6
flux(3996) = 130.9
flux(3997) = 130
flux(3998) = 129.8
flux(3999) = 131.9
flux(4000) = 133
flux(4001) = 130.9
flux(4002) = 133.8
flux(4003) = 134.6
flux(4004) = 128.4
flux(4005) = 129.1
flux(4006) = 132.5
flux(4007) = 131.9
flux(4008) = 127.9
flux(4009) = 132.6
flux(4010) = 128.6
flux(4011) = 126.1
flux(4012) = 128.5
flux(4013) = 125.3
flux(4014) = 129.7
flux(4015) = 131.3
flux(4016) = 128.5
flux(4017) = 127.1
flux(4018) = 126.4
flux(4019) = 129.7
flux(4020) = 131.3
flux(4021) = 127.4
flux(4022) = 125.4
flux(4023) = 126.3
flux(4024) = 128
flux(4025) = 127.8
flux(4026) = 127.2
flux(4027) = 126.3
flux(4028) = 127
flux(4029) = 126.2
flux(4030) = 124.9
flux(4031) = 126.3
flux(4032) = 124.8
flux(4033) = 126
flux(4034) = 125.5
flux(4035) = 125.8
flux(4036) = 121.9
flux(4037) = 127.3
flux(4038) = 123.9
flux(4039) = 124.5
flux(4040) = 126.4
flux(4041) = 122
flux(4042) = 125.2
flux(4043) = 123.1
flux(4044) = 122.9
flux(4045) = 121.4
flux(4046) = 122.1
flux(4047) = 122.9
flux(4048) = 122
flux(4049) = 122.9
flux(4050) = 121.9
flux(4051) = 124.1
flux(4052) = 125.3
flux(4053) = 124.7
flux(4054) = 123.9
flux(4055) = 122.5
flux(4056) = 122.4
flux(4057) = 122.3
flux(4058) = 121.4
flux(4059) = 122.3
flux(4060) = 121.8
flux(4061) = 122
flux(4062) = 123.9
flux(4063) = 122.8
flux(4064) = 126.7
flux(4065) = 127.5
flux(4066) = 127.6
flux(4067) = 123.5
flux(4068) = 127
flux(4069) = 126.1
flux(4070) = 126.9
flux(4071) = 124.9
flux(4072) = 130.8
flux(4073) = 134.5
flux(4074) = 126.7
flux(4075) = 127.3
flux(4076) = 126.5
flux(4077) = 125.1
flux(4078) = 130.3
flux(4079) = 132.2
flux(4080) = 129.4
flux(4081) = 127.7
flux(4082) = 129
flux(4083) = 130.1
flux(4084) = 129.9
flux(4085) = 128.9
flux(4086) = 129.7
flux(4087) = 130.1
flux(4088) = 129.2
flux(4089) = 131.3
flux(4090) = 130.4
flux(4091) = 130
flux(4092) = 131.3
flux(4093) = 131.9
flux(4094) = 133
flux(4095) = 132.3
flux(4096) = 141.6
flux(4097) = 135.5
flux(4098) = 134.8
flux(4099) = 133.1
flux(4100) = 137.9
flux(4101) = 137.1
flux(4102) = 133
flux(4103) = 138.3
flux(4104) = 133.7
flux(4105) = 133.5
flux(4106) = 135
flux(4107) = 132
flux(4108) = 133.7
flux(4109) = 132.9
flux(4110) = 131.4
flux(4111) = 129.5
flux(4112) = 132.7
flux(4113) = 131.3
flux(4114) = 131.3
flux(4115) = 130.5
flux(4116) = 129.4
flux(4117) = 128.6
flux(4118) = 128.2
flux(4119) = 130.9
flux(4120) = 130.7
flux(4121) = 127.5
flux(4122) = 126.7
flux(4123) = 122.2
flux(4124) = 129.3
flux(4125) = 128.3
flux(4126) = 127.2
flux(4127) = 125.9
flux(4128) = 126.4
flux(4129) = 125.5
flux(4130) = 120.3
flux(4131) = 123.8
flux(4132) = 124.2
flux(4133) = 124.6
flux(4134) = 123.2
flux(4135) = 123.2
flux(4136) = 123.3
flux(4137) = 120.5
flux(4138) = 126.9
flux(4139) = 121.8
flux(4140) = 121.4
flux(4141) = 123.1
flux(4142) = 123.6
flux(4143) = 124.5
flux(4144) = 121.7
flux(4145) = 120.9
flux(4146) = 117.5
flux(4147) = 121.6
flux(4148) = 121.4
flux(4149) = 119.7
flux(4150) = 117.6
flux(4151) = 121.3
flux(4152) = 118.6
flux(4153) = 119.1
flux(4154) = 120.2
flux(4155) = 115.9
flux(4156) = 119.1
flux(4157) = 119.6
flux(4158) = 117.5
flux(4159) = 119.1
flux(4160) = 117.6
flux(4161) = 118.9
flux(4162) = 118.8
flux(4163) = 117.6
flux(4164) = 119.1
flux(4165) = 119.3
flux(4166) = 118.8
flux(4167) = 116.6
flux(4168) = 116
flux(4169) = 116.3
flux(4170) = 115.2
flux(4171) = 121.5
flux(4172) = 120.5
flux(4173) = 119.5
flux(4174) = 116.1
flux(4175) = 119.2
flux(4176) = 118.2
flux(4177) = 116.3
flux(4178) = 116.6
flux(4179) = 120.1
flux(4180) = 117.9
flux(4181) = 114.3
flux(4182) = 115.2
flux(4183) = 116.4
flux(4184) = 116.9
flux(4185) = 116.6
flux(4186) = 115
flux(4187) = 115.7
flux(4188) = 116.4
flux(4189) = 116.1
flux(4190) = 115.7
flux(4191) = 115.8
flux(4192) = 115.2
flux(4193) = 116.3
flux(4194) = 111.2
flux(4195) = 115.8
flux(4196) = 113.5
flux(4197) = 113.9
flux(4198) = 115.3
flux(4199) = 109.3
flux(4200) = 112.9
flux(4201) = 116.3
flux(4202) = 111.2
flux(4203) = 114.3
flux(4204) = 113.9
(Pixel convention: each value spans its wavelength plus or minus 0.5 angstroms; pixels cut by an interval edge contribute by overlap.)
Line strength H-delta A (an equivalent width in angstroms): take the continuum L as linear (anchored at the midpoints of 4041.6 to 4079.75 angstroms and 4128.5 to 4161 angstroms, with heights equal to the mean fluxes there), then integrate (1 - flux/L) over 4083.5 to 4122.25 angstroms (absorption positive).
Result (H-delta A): -2.83 angstroms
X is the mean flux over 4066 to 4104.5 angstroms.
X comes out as 131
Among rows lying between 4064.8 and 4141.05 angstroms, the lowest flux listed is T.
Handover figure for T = 120.3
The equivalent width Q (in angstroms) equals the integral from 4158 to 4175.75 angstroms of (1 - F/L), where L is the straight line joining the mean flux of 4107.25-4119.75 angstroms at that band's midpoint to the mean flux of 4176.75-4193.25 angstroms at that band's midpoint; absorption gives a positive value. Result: 0.3 angstroms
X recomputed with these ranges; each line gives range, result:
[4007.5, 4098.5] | 127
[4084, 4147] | 129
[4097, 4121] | 133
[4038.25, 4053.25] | 123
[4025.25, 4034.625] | 126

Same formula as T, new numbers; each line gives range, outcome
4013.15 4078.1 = 121.4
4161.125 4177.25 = 115.2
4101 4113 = 129.5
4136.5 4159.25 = 115.9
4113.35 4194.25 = 111.2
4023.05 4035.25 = 124.8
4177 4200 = 109.3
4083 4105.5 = 128.9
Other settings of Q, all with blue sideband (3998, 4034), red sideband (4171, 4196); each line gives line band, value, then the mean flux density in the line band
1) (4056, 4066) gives 0.14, 124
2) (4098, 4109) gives -1.11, 135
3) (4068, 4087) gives -0.68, 129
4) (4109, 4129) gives -1.26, 129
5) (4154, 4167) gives -0.02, 118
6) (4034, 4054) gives 0.45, 124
